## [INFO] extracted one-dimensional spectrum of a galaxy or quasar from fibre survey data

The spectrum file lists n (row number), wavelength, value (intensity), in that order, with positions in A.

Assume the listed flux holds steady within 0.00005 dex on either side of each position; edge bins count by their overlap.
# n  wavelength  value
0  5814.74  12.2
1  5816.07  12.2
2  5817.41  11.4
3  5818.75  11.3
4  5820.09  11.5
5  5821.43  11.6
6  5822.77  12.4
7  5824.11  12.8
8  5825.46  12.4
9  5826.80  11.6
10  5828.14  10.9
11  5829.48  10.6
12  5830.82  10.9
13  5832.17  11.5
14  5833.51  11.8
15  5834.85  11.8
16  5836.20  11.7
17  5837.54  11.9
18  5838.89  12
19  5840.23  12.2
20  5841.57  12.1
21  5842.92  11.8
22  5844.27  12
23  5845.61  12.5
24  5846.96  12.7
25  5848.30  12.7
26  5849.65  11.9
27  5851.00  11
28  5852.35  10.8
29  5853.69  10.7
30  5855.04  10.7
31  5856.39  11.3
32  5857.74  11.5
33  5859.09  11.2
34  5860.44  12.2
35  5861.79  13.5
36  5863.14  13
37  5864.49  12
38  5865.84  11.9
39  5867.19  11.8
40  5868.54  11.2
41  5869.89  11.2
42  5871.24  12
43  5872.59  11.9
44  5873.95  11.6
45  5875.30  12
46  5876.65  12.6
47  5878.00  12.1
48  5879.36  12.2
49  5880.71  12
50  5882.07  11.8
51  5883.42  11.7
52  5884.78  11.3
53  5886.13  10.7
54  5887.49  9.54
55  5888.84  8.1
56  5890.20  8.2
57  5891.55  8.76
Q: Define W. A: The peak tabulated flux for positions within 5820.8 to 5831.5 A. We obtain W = 12.8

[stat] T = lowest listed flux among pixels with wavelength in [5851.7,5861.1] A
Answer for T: 10.7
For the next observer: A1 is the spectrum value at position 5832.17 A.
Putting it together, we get 11.5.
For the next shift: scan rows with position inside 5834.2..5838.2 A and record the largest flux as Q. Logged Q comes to 11.9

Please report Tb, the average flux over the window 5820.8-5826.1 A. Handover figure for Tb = 12.3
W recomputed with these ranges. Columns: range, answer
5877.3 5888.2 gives 12.2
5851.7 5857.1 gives 11.3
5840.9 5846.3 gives 12.5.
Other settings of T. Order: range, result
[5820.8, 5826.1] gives 11.6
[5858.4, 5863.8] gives 11.2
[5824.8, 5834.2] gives 10.6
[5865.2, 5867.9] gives 11.8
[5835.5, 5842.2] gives 11.7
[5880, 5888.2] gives 9.54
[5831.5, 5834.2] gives 11.5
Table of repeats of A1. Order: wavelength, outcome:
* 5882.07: 11.8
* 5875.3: 12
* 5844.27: 12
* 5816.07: 12.2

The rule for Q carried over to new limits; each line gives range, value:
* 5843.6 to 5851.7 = 12.7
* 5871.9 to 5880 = 12.6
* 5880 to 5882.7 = 12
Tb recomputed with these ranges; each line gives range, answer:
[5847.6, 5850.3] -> 12.3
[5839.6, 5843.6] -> 12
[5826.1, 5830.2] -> 11.1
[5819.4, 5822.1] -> 11.6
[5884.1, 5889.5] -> 9.92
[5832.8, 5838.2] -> 11.8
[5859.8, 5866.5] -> 12.5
